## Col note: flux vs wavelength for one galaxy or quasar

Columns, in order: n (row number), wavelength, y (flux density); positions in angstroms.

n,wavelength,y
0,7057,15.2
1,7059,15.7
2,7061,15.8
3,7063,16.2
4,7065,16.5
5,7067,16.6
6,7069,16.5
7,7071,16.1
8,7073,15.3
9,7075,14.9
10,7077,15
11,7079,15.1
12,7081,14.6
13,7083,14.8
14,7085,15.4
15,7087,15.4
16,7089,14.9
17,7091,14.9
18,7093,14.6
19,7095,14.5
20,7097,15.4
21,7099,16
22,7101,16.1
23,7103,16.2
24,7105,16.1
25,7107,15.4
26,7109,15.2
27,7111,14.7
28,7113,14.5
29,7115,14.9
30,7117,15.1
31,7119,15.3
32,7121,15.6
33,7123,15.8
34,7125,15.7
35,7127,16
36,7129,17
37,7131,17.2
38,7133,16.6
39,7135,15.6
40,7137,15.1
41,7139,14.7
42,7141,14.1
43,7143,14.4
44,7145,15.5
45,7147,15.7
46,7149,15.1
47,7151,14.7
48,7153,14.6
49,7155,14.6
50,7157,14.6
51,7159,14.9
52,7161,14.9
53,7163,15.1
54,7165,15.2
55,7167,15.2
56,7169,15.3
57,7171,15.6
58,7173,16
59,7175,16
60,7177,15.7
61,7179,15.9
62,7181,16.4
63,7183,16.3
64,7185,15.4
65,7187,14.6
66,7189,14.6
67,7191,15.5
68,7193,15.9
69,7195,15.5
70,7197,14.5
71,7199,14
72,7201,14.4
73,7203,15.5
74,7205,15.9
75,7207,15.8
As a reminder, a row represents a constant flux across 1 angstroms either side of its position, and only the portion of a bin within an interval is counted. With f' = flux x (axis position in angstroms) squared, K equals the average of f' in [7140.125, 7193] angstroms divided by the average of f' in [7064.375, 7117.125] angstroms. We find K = 1.01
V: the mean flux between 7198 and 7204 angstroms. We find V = 14.6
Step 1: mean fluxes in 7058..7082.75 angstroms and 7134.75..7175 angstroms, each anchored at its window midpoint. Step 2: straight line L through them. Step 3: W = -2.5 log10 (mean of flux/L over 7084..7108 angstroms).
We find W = 0.005 mag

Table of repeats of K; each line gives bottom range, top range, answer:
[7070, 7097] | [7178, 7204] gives 1.05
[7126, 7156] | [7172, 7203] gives 1.01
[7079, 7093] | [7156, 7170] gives 1.03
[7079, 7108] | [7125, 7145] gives 1.03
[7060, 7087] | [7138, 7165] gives 0.97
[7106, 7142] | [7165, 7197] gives 1.02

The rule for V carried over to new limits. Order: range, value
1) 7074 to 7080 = 15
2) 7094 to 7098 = 14.9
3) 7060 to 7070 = 16.3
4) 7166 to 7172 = 15.4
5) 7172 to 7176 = 16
